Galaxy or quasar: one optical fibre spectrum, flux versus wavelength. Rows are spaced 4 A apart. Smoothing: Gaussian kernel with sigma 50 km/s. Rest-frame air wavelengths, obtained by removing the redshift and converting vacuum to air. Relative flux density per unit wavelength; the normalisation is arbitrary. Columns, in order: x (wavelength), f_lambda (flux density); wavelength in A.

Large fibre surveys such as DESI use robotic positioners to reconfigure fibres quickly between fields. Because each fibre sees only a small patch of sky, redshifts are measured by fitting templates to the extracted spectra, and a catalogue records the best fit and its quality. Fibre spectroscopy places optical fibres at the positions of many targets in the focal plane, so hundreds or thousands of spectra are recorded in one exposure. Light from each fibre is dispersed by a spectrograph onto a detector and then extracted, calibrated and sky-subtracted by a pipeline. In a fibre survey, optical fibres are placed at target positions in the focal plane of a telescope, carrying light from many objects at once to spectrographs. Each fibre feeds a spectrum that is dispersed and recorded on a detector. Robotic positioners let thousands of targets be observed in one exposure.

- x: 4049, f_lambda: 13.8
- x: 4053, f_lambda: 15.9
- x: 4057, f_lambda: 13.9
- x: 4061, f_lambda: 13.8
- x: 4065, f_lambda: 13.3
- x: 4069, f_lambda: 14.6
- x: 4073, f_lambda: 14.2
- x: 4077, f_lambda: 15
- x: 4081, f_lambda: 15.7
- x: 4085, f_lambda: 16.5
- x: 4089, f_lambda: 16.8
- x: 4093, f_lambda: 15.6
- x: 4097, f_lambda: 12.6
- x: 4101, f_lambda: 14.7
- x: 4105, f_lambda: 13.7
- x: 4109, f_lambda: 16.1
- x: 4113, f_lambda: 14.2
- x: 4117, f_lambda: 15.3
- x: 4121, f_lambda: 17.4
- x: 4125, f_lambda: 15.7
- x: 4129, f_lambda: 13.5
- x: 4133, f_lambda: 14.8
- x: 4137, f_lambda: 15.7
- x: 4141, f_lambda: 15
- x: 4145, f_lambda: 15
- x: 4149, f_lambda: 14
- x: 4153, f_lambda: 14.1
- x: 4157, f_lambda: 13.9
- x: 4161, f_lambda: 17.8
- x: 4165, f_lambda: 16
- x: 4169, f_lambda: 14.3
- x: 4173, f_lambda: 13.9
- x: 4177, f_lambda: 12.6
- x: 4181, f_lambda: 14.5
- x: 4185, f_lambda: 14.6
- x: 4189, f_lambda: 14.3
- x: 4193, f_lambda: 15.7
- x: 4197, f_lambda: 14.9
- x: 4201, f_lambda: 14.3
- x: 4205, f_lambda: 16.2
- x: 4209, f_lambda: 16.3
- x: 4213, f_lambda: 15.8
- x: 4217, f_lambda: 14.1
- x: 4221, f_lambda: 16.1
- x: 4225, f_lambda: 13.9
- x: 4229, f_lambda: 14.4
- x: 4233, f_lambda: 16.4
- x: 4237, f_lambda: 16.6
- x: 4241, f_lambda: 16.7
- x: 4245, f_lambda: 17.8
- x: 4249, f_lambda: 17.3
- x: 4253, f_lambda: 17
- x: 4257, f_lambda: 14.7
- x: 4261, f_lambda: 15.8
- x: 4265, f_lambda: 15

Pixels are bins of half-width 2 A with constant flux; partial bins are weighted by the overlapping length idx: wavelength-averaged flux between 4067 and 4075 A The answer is 14.4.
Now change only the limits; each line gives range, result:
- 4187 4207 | 15.1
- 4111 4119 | 14.8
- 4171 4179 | 13.2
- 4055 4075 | 14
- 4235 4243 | 16.6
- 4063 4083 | 14.6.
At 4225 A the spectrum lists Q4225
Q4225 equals 13.9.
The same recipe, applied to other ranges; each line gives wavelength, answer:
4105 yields 13.7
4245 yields 17.8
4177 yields 12.6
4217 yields 14.1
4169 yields 14.3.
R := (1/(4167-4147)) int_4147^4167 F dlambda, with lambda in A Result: 15.2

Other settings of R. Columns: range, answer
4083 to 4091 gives 16.6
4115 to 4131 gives 15.5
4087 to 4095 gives 16.2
